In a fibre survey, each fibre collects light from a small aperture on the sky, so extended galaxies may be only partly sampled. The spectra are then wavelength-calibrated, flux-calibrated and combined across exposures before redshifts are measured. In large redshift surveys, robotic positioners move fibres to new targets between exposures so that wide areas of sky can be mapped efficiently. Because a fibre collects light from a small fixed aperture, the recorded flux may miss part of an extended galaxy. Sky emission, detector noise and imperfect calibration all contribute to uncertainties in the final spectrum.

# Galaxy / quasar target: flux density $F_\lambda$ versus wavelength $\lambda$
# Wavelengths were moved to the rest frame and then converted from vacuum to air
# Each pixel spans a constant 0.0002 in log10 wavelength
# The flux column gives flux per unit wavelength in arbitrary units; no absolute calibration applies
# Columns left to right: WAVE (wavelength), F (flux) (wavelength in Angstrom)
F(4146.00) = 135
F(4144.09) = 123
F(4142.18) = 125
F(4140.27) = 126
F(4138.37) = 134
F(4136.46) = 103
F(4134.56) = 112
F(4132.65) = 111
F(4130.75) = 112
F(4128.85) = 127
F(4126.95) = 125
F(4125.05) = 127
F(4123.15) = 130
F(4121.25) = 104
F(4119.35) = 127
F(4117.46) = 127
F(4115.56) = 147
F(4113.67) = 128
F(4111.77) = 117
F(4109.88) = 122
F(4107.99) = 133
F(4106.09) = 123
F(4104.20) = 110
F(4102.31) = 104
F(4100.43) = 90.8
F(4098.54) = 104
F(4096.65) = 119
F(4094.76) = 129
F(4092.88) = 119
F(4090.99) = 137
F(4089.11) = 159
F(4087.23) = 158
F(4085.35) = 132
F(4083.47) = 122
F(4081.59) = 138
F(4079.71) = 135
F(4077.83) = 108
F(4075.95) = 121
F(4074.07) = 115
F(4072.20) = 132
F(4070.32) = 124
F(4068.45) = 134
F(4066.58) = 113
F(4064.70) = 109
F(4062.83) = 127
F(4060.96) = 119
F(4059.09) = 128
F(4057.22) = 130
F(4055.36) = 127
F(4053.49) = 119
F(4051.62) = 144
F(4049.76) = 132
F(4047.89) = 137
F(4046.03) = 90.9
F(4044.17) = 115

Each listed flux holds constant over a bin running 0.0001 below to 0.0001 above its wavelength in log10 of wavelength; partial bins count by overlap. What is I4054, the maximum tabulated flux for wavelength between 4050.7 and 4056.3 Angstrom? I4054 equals 144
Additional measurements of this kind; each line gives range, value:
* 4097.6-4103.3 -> 104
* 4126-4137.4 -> 127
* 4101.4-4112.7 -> 133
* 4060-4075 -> 134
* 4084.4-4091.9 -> 159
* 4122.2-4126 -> 130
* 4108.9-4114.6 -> 128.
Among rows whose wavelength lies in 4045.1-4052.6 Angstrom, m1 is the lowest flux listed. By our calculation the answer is 90.9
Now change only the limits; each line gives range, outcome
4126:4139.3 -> 103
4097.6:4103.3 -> 90.8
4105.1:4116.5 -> 117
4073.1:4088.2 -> 108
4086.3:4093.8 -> 119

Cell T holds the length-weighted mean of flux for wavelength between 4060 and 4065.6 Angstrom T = 118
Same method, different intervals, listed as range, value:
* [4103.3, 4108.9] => 122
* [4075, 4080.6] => 121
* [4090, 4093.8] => 128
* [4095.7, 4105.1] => 106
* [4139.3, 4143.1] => 126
